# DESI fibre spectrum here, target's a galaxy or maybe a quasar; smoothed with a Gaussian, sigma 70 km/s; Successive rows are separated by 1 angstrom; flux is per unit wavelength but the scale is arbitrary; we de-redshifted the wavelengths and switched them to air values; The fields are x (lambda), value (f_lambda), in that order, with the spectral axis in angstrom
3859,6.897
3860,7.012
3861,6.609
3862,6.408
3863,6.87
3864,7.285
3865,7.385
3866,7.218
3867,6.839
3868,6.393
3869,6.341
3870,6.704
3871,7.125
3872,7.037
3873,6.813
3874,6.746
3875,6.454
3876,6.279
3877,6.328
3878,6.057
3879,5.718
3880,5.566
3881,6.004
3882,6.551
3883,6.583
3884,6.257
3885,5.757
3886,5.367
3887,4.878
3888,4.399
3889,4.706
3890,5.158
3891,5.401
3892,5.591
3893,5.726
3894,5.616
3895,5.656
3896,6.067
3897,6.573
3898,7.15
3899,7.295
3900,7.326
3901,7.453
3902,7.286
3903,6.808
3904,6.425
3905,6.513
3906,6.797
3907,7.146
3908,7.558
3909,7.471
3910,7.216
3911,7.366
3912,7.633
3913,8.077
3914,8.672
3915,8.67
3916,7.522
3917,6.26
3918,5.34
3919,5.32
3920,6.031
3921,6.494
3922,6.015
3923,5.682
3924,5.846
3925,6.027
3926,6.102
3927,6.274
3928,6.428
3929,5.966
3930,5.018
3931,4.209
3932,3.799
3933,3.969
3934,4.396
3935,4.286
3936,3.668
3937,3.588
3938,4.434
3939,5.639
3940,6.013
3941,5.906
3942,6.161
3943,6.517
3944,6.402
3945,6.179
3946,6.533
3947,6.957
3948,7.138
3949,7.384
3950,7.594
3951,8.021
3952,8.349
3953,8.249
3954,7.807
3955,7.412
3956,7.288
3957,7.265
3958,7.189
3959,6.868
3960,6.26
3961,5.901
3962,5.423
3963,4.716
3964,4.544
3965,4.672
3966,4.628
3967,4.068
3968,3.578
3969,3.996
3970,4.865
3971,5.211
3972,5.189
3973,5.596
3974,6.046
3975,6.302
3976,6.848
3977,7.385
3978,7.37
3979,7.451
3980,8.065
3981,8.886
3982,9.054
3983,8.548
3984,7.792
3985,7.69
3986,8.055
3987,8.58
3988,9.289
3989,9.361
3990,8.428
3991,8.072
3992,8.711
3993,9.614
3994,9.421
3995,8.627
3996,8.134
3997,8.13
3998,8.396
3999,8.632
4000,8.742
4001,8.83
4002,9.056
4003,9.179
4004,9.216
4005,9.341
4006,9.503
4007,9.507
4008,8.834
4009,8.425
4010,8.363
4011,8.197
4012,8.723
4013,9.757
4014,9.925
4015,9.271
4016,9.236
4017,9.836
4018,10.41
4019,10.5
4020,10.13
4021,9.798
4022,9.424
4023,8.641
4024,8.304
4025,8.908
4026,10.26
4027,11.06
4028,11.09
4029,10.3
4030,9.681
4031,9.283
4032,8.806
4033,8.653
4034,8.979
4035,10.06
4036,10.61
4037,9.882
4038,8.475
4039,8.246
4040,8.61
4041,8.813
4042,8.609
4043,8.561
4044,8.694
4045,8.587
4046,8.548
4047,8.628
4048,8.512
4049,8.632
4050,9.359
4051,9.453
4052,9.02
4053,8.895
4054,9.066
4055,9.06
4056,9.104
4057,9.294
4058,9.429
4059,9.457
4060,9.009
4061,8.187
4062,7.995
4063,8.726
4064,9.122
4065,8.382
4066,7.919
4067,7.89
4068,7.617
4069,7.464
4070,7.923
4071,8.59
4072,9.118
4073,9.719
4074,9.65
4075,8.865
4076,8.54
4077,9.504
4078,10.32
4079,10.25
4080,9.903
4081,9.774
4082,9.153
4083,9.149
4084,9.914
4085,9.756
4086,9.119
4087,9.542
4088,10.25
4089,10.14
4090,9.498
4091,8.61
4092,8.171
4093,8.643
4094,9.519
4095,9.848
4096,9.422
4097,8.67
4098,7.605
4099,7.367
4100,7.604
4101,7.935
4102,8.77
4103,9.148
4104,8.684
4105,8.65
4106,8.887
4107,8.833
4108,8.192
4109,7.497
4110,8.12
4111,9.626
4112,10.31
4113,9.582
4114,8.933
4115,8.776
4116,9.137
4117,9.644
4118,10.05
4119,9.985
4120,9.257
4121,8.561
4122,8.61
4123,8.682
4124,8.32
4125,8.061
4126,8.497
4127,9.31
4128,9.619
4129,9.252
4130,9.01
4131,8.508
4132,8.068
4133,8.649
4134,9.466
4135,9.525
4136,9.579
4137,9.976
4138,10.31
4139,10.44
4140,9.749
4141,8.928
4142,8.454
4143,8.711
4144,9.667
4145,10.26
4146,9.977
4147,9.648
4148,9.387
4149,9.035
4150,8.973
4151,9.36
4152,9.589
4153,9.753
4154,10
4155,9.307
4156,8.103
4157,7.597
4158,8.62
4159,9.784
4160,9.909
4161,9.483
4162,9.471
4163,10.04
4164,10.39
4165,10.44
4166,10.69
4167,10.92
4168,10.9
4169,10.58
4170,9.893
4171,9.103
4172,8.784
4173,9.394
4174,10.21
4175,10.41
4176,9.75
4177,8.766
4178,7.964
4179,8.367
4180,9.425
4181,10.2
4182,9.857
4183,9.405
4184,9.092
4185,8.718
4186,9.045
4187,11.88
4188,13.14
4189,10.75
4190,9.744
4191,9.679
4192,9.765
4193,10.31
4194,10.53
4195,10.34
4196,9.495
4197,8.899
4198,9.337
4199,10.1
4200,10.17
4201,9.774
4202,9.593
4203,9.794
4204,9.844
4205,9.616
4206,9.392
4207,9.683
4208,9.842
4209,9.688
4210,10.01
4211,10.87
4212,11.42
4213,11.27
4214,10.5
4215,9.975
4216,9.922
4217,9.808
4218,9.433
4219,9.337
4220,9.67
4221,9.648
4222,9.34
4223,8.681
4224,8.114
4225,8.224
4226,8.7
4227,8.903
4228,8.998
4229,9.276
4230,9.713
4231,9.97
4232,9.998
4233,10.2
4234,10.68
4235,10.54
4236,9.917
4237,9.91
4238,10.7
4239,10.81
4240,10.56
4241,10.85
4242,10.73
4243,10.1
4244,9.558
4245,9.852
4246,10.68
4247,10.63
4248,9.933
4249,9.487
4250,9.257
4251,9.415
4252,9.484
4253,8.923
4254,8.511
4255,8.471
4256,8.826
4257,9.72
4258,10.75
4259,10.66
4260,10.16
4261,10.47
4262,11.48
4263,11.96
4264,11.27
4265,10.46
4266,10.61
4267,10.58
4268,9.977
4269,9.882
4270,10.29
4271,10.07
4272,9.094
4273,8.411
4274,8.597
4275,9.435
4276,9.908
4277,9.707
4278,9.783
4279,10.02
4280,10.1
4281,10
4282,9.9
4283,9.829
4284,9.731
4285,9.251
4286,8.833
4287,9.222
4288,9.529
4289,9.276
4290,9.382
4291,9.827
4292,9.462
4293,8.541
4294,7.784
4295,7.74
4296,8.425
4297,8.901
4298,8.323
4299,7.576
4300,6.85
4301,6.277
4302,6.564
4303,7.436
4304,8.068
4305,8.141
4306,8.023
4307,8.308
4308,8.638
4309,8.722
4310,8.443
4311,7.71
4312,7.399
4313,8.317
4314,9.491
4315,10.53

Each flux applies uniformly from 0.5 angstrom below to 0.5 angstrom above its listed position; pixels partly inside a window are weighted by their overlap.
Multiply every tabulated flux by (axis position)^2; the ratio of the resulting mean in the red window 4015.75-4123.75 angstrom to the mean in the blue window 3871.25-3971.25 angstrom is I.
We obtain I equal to 1.6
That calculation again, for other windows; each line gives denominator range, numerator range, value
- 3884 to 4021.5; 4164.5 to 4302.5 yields 1.58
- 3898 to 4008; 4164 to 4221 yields 1.62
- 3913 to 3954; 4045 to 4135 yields 1.58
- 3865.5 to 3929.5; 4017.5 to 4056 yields 1.54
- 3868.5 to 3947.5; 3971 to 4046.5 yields 1.50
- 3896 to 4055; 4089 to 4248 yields 1.38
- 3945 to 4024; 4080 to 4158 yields 1.25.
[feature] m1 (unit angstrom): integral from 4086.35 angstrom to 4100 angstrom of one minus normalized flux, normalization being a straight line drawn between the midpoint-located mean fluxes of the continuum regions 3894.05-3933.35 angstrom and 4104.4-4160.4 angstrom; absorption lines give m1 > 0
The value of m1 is -0.5 angstrom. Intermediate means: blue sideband 6.5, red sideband 9.15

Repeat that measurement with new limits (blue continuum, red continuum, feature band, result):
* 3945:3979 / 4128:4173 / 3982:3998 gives -4.3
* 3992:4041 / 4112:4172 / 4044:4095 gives 1.6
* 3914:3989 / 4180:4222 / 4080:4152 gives -3.3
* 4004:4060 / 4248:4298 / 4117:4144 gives 0.7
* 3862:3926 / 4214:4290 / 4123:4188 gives -4.1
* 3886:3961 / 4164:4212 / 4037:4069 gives -2.5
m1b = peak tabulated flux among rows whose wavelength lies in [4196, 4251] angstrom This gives 11.42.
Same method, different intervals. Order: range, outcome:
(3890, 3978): 8.672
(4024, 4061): 11.09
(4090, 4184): 10.92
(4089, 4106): 10.14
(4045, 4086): 10.32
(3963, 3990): 9.361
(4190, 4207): 10.53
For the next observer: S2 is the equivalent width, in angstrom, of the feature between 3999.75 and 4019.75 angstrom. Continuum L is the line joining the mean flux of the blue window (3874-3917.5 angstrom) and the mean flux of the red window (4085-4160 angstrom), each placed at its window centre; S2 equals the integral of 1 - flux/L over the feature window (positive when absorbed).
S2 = -3.7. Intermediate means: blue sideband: 6.5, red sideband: 9.08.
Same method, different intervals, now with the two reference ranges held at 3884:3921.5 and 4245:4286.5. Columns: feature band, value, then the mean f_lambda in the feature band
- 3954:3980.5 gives 4.24 angstrom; 5.96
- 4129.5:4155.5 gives -2.00 angstrom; 9.4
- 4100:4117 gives -0.80 angstrom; 8.81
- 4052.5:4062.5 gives -1.28 angstrom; 8.95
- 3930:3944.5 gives 4.03 angstrom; 4.93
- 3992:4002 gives -1.85 angstrom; 8.74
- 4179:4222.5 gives -3.19 angstrom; 9.94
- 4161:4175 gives -1.71 angstrom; 10.1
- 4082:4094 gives -1.64 angstrom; 9.34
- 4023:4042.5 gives -4.24 angstrom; 9.38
